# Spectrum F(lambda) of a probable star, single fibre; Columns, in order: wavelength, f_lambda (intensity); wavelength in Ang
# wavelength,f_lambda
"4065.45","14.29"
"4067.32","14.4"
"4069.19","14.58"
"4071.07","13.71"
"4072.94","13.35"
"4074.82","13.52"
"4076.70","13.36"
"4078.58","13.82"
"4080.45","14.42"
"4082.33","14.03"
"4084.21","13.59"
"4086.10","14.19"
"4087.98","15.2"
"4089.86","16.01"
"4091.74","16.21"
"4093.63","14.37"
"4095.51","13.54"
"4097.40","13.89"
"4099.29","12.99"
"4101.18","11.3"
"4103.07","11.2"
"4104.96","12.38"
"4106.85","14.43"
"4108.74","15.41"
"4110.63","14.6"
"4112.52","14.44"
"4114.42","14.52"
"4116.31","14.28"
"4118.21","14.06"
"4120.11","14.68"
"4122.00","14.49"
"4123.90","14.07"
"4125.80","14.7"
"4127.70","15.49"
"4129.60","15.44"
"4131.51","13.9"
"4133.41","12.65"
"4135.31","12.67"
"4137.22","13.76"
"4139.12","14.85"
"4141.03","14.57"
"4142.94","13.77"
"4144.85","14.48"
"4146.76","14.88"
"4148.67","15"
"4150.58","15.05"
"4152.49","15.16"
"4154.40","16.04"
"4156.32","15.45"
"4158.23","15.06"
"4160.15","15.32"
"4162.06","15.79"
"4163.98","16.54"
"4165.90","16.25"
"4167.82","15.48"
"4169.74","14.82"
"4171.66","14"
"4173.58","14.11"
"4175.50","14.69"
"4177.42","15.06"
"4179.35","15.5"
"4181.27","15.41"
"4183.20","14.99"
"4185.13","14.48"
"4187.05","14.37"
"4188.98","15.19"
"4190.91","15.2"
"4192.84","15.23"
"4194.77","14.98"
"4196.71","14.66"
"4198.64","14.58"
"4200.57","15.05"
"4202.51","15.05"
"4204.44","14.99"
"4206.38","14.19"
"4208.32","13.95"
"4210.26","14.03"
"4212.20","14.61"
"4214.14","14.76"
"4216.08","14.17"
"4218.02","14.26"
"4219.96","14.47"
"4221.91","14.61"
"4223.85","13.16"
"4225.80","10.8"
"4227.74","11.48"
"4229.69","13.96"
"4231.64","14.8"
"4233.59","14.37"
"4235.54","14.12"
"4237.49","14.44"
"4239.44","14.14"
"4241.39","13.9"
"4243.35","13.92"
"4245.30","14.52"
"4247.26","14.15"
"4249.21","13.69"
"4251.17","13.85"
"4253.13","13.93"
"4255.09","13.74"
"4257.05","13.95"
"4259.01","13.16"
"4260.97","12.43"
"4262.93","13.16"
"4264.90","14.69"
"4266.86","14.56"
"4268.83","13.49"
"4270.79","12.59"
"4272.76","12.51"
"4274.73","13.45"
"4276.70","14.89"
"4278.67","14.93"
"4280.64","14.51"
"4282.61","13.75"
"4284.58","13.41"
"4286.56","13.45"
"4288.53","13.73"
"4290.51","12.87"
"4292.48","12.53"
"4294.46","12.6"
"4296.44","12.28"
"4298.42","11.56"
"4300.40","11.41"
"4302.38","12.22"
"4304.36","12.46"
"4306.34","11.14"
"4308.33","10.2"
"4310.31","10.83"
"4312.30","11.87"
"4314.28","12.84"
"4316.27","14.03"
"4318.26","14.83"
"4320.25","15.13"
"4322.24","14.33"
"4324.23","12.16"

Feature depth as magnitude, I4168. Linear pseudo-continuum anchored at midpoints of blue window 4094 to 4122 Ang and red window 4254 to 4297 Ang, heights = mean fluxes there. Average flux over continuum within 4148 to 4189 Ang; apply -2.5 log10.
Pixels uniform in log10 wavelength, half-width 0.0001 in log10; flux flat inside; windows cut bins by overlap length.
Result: -0.11 mag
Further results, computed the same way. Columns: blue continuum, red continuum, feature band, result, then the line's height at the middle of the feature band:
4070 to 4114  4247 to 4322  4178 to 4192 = -0.11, 13.6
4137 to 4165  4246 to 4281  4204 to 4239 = 0.02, 14.2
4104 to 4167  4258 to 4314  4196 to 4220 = -0.05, 13.8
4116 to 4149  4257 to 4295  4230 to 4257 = -0.03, 13.7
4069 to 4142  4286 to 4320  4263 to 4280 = -0.09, 12.7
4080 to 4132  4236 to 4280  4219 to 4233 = 0.04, 13.9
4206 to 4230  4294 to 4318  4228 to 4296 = -0.07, 12.9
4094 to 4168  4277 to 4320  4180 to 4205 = -0.08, 13.8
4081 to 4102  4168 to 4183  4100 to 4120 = 0.05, 14.3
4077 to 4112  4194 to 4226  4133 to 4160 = -0.03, 14.1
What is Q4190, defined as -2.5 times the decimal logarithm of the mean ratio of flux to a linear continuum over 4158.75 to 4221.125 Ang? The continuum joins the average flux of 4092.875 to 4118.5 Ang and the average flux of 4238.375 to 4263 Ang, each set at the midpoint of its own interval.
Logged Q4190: -0.09 mag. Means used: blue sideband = 13.7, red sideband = 13.8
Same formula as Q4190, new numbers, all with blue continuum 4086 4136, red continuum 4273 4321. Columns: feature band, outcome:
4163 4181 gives -0.11 mag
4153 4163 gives -0.13 mag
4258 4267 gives -0.03 mag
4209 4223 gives -0.07 mag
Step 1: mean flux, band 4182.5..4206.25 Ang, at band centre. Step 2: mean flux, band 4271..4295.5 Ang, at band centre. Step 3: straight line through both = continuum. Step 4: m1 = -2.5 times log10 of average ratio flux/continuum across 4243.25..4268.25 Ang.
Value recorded 0.01 mag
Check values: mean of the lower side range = 14.9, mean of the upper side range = 13.5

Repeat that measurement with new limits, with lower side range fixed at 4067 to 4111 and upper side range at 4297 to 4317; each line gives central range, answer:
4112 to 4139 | -0.052 mag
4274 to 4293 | -0.145 mag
